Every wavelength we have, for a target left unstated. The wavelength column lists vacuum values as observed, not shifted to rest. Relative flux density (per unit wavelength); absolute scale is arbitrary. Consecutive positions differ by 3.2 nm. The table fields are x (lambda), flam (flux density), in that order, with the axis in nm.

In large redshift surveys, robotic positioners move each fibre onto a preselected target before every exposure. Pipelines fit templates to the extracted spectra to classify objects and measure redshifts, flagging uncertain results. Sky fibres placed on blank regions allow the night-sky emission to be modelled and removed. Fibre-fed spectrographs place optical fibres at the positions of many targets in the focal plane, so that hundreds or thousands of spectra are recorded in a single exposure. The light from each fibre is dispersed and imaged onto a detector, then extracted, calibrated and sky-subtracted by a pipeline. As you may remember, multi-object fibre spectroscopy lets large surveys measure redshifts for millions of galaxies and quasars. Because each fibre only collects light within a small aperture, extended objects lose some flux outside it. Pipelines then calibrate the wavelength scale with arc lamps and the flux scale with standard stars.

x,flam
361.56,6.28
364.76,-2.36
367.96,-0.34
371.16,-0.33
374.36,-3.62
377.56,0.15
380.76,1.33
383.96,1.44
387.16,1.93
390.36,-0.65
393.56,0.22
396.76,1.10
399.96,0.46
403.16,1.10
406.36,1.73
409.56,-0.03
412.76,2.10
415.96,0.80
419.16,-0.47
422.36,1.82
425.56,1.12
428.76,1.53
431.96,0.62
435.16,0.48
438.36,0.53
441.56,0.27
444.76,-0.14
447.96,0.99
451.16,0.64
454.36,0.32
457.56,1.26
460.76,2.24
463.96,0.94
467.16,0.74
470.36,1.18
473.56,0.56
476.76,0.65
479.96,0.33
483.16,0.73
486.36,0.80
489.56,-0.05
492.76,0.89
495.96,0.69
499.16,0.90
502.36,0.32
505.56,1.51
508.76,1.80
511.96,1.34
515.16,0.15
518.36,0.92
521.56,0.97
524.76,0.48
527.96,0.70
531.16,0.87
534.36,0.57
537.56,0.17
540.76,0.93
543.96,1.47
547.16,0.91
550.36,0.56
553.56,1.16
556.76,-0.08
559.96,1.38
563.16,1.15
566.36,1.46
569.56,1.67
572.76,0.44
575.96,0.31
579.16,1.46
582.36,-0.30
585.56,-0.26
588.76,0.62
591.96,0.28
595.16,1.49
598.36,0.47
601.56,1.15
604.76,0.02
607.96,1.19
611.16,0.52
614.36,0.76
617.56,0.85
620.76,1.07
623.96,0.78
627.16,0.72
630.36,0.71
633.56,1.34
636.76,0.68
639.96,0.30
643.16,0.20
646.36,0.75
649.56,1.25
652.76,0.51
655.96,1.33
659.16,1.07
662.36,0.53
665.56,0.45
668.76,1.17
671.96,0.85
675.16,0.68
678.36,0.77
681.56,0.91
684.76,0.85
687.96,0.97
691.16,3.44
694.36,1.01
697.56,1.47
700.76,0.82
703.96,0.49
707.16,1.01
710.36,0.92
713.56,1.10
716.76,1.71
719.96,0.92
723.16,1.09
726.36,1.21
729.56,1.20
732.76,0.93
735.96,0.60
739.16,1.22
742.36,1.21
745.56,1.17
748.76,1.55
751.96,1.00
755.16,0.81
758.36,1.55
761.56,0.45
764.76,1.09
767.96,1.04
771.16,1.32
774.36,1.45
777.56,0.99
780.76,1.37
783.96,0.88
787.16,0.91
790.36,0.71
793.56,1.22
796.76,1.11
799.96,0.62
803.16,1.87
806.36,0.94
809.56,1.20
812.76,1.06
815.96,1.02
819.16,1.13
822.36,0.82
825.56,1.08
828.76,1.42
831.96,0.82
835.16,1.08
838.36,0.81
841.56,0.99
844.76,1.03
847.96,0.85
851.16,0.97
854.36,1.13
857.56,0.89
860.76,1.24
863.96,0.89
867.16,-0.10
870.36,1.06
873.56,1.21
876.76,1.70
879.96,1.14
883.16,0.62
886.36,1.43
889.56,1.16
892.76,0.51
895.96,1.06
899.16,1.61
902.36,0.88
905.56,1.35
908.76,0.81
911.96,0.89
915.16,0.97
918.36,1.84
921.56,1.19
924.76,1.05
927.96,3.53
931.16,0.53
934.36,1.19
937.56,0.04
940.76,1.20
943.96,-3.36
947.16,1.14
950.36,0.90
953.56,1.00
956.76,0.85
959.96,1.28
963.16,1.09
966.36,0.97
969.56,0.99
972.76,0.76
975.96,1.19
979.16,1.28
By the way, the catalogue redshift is 0.852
